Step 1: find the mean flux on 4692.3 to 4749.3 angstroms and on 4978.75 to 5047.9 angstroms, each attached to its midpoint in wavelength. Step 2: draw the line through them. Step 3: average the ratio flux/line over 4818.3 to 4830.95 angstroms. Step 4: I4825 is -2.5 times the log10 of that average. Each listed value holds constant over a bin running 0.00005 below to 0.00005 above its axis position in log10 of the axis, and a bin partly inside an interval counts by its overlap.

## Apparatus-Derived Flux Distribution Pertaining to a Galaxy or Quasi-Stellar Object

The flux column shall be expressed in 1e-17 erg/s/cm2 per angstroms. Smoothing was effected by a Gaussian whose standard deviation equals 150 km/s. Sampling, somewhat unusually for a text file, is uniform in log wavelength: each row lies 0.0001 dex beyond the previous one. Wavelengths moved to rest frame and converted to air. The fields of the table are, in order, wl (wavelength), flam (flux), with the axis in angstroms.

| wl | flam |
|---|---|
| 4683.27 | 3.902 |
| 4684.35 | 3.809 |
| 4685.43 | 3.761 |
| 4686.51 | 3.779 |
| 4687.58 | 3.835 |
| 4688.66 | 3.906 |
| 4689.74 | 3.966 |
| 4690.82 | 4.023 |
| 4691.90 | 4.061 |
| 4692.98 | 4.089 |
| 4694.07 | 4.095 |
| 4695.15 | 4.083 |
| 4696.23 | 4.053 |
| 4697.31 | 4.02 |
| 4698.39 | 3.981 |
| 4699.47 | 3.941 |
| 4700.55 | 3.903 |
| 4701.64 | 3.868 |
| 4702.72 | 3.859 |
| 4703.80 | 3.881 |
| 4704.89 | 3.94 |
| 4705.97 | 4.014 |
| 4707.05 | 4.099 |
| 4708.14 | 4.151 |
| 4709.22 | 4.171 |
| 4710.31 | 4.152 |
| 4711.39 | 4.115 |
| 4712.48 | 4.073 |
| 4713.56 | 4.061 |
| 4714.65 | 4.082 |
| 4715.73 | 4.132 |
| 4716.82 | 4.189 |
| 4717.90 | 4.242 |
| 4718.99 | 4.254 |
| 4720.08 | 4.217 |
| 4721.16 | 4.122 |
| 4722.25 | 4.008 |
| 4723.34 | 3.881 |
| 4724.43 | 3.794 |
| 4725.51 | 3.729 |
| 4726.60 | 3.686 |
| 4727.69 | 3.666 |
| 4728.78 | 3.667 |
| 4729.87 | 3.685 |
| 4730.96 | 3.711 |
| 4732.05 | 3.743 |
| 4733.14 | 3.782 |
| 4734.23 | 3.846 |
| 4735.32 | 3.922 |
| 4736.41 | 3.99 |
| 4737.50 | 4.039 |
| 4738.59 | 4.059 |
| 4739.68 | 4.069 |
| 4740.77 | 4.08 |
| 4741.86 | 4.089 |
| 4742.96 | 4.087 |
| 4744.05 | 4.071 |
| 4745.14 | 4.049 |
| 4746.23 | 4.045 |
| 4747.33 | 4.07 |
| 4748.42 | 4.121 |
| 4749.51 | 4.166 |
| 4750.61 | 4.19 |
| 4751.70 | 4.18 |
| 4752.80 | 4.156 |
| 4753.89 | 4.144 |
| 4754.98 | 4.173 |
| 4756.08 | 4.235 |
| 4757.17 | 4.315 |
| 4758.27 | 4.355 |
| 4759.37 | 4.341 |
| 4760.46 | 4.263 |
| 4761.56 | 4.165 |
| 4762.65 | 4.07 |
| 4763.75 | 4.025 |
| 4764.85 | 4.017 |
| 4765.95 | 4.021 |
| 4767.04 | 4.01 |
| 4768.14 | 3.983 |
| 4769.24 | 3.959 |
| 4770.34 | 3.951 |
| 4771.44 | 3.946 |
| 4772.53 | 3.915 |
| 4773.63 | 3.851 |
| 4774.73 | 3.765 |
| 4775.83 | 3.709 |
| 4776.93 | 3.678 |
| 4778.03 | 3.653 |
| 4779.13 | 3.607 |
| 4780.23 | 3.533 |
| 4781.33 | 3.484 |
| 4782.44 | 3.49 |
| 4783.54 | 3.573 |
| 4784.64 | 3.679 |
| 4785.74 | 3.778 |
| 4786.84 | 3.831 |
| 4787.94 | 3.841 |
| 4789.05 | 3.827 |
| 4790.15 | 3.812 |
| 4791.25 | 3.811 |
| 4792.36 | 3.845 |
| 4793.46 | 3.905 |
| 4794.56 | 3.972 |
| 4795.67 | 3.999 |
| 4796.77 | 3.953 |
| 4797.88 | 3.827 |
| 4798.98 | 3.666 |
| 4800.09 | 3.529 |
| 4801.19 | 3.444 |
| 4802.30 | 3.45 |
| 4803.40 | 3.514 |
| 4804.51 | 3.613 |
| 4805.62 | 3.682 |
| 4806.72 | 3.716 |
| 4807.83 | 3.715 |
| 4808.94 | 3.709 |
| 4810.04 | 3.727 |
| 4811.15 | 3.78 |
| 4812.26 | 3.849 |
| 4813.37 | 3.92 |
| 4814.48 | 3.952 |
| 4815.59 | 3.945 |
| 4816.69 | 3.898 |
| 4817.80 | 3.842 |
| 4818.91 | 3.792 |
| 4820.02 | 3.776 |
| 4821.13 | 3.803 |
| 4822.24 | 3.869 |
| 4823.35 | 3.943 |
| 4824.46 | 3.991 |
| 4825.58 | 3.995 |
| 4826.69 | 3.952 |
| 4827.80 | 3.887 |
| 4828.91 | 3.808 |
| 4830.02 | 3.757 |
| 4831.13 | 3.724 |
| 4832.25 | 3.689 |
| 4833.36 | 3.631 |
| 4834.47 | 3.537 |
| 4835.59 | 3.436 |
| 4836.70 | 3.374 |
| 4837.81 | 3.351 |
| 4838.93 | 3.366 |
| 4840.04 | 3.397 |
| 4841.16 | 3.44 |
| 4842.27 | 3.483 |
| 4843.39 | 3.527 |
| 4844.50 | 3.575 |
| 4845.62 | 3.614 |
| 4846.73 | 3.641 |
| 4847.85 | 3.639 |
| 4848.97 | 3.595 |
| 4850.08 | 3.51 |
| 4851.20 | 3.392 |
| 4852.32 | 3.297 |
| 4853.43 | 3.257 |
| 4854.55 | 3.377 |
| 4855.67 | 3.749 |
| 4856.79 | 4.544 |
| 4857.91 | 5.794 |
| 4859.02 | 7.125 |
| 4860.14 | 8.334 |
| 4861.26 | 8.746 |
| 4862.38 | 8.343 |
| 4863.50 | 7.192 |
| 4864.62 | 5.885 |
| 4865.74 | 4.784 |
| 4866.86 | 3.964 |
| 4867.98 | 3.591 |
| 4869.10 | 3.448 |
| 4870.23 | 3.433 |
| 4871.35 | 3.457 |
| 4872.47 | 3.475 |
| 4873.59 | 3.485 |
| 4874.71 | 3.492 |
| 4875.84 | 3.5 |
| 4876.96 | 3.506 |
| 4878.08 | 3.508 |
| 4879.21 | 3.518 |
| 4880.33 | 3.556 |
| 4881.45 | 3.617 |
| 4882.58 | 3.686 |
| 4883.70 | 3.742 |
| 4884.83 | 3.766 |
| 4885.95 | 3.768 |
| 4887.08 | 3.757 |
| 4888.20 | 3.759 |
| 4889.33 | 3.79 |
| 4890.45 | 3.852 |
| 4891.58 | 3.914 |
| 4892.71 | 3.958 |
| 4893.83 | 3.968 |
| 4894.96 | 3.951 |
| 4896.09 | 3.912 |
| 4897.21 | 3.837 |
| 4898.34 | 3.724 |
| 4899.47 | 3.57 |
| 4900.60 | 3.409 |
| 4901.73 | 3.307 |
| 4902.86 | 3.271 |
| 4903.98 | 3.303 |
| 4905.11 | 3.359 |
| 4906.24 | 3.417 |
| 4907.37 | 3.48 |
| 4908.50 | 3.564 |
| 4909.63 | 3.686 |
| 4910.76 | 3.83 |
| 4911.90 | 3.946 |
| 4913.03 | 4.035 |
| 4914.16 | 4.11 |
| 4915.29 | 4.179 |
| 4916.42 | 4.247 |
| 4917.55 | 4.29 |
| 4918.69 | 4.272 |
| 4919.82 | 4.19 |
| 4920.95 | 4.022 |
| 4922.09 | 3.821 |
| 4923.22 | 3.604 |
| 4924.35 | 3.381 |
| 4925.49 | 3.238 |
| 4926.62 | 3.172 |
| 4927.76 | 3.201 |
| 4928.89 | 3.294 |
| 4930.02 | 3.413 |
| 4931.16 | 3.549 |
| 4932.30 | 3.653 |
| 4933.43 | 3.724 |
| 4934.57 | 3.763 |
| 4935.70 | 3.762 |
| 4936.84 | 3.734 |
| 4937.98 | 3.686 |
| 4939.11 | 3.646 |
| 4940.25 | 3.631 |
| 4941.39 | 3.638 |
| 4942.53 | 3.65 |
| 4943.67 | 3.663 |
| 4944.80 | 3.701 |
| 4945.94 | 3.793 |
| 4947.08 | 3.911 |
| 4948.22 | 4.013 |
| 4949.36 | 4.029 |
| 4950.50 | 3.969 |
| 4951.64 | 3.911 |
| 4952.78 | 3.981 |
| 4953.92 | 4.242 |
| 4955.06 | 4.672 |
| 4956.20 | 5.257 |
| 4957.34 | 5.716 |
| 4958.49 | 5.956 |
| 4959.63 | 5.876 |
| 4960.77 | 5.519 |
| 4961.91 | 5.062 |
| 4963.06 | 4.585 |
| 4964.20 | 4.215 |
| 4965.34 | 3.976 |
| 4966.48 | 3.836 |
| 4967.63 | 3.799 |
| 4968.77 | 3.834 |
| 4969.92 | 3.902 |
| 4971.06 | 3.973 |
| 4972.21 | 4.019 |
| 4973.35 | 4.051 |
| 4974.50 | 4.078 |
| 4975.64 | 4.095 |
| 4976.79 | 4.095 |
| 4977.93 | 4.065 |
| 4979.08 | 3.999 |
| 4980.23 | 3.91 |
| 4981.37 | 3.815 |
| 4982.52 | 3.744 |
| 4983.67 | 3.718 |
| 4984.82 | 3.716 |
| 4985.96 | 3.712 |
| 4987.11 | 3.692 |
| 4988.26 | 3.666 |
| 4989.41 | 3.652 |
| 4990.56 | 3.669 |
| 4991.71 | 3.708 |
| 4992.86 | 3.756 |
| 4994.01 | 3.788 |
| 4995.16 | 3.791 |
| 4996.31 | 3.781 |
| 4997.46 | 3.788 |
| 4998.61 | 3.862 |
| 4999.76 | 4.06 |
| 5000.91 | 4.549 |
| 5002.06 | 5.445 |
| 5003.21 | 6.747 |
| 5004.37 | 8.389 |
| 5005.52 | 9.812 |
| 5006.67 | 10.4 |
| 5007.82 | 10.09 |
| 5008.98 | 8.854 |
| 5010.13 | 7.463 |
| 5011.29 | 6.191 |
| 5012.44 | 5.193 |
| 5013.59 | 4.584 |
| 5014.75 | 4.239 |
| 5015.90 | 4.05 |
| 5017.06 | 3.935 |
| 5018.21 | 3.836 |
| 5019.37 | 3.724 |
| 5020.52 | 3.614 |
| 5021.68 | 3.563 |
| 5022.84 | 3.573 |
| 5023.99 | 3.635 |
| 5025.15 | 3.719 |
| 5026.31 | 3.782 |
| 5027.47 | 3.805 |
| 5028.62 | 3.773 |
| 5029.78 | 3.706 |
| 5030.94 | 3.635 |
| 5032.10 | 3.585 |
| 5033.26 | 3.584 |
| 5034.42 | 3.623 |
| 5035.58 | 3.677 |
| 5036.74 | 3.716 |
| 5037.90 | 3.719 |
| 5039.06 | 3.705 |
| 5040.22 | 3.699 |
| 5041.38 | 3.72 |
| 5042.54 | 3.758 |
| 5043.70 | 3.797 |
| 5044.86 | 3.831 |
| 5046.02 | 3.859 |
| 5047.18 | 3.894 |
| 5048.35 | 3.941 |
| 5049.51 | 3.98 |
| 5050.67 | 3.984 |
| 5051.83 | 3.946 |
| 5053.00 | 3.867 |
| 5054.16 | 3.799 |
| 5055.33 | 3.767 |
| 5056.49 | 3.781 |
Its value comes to 0.08 mag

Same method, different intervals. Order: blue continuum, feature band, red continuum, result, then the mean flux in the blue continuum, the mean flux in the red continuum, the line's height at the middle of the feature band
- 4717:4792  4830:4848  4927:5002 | 0.13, 3.95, 4.02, 3.97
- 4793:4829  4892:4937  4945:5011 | 0.18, 3.8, 4.74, 4.38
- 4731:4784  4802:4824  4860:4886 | 0.11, 3.98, 4.44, 4.2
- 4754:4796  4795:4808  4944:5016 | 0.10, 3.91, 4.73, 4.01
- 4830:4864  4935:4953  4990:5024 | 0.27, 4.34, 5.23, 4.88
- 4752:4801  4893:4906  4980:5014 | 0.27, 3.9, 5.2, 4.63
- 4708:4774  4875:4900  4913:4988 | 0.08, 4.04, 4.01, 4.02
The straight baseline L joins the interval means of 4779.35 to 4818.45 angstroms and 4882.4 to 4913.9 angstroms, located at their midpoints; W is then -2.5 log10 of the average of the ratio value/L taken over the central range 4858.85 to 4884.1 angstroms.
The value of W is -0.24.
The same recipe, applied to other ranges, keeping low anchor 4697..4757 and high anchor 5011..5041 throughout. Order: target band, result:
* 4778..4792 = 0.086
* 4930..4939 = 0.073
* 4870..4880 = 0.135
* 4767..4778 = 0.038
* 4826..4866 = -0.101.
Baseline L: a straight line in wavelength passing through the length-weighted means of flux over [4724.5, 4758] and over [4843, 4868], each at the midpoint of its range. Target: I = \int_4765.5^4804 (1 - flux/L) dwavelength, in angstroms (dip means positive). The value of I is 4.89 angstroms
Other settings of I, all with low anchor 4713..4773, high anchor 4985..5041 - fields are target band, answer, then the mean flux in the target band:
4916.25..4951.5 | 5.74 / 3.73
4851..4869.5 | -4.25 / 5.28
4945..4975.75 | 0.91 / 4.38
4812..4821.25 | 0.72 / 3.87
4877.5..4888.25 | 1.68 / 3.66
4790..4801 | 0.87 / 3.82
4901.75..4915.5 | 2.32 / 3.65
